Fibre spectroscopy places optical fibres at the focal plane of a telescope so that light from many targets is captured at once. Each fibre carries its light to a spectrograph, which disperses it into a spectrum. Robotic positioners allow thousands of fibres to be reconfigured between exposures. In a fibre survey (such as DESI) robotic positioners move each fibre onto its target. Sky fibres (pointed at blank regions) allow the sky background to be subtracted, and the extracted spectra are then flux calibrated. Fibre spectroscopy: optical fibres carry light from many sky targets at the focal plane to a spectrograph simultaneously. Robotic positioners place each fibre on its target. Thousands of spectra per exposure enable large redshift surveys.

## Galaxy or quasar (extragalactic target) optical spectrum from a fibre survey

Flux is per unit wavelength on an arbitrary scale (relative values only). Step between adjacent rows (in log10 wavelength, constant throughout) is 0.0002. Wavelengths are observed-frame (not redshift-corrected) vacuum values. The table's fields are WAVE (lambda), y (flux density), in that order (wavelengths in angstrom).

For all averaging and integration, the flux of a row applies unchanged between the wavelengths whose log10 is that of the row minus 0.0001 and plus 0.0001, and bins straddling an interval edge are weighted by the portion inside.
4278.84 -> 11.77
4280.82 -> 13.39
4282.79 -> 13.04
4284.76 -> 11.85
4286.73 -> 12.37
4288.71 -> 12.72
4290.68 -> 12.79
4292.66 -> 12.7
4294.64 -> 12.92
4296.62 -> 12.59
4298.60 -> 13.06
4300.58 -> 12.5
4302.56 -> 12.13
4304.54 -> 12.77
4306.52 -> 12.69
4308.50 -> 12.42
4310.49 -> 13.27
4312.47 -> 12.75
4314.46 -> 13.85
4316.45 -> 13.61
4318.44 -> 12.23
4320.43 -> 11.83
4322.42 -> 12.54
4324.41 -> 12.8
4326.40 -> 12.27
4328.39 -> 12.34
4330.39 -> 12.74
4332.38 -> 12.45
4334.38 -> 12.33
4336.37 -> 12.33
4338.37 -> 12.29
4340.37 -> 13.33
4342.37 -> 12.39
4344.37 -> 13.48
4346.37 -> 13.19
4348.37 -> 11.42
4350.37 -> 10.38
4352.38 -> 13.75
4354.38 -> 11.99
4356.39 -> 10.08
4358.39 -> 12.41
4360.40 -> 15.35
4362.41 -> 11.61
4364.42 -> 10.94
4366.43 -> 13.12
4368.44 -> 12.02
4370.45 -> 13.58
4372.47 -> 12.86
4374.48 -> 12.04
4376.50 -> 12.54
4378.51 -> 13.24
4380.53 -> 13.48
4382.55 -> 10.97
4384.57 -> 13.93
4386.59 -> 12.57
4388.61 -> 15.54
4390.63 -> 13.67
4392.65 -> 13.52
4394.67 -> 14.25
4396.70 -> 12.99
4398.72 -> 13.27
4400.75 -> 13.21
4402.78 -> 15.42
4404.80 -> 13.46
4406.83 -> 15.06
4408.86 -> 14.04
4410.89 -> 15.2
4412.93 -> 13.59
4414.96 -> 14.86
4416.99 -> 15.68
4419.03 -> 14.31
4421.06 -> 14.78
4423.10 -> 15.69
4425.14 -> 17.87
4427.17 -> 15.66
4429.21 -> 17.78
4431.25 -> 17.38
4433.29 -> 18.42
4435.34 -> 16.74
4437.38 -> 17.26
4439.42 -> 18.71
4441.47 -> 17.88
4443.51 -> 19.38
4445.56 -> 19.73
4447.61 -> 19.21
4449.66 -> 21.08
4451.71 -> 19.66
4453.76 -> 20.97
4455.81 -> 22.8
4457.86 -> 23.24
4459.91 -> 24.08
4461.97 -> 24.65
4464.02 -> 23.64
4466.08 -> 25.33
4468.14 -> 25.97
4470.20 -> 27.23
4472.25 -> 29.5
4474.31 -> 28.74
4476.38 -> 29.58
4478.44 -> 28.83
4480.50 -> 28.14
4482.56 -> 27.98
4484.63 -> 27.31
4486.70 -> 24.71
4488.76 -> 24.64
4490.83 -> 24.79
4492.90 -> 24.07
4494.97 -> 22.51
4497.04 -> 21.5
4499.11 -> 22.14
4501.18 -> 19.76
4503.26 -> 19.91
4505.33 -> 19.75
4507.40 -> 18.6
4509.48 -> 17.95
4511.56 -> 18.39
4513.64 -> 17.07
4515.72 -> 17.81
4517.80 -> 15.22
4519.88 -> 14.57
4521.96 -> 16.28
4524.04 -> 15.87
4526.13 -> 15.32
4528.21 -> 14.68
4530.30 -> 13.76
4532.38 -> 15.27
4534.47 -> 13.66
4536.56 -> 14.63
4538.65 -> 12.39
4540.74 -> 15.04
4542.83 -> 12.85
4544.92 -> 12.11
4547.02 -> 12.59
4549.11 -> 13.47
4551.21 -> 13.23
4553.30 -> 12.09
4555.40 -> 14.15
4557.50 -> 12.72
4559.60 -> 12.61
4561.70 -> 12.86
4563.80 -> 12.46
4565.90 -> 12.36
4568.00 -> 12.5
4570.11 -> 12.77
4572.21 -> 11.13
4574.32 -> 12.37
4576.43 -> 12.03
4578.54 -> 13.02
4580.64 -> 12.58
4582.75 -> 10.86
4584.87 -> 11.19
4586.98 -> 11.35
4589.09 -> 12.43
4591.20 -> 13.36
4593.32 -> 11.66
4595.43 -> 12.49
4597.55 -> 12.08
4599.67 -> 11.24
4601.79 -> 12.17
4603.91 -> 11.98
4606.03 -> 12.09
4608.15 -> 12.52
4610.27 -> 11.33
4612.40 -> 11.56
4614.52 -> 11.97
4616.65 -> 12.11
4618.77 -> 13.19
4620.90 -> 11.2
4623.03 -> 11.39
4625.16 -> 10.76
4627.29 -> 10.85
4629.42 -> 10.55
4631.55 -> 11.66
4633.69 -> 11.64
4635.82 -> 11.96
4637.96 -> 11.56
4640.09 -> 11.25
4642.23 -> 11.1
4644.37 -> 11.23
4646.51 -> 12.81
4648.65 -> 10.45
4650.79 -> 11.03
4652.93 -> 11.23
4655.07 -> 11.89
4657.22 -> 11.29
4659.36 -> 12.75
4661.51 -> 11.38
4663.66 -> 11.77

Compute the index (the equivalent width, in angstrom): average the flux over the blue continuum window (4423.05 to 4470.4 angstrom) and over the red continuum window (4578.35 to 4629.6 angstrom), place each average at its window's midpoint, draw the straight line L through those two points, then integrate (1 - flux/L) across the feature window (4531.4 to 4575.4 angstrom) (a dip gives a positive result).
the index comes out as 4.80 angstrom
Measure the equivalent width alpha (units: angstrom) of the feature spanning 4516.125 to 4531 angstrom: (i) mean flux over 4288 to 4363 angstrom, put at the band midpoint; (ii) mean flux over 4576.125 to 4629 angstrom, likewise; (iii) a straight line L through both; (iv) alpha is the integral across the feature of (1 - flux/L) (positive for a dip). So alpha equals -3.9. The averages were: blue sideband 12.6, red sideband 11.9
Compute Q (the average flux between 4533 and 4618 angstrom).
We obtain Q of 12.5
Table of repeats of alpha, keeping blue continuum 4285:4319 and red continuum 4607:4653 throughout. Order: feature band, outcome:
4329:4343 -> 0.1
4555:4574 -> -1.3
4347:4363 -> 0.5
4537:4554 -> -1.7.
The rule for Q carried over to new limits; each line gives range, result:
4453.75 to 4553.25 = 20.1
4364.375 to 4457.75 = 15.6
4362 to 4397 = 13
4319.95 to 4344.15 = 12.5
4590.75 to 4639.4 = 11.8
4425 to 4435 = 17.3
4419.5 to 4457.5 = 18.4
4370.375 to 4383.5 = 12.6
